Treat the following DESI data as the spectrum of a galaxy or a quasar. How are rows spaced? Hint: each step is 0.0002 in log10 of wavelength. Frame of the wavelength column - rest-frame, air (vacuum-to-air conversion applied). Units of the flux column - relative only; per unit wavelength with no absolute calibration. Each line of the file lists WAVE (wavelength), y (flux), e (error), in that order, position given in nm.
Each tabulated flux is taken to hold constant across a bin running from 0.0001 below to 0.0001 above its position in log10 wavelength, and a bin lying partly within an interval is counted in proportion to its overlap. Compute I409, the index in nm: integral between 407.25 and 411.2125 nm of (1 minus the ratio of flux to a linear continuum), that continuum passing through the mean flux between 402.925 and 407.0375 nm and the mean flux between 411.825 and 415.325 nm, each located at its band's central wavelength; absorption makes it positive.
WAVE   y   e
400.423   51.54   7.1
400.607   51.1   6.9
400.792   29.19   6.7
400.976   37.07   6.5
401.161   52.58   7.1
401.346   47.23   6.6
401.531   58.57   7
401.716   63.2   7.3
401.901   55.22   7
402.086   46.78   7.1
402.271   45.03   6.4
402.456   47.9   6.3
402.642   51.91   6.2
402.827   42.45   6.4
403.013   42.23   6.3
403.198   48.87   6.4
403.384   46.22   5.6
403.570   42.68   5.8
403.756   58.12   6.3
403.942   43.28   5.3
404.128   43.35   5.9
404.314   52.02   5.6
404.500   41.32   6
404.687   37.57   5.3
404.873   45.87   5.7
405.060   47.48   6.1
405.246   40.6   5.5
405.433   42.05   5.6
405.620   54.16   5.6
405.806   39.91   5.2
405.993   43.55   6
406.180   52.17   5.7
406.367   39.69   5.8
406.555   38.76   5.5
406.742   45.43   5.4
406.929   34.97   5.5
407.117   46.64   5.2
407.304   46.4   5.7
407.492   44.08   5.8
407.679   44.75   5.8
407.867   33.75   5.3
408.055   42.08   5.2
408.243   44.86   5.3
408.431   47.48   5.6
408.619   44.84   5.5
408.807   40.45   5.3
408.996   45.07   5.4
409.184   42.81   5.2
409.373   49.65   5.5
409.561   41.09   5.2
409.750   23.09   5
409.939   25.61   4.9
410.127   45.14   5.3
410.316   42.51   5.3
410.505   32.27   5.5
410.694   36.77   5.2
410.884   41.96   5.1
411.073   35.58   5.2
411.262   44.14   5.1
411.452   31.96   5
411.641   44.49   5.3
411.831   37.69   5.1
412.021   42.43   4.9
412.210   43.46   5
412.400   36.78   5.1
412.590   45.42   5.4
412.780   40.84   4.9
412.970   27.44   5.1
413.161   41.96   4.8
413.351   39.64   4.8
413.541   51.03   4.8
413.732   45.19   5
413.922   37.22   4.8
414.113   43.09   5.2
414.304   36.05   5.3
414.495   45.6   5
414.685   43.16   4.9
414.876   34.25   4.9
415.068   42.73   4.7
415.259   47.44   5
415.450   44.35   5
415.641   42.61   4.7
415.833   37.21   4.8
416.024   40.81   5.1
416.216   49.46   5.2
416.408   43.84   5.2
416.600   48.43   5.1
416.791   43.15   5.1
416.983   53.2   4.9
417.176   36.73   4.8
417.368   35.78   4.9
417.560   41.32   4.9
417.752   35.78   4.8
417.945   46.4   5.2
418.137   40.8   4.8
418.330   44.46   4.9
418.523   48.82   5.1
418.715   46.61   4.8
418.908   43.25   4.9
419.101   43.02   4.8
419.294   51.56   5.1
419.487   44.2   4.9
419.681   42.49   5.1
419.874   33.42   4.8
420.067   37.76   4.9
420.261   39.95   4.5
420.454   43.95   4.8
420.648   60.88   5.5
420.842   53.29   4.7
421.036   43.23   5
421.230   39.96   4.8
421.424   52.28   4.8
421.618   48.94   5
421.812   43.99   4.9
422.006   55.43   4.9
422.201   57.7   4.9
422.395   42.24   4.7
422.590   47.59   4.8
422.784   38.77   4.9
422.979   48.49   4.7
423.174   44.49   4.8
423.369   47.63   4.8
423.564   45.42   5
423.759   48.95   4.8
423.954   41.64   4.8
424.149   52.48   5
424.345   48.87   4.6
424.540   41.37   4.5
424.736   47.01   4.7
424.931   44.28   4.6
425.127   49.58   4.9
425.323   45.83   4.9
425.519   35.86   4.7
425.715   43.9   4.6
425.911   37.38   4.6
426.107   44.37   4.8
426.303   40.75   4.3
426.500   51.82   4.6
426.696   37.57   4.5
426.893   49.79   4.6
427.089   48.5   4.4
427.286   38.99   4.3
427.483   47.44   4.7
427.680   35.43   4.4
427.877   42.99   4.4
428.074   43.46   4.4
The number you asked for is 0.23 nm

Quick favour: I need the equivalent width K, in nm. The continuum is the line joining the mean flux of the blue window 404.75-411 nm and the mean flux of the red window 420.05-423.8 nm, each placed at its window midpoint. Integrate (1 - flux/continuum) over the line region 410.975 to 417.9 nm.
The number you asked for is 0.46 nm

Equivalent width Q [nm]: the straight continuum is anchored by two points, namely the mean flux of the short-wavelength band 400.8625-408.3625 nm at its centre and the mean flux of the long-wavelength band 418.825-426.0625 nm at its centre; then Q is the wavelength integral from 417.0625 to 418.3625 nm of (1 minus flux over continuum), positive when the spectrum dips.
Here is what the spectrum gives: 0.156 nm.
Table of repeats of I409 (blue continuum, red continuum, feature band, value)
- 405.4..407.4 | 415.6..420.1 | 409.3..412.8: 0.38 nm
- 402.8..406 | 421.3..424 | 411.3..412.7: 0.17 nm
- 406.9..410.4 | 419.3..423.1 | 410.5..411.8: 0.12 nm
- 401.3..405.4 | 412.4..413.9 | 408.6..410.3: 0.15 nm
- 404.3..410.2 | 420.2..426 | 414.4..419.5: 0.16 nm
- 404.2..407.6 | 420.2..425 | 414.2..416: 0.17 nm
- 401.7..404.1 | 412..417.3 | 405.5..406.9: 0.07 nm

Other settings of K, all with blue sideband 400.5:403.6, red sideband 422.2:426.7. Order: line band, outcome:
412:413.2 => 0.18 nm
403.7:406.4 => 0.11 nm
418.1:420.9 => 0.04 nm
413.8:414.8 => 0.11 nm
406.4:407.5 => 0.11 nm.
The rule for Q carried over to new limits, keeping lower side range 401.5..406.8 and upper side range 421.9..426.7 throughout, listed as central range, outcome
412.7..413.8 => 0.13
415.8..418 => 0.16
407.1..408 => 0.07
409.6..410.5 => 0.23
